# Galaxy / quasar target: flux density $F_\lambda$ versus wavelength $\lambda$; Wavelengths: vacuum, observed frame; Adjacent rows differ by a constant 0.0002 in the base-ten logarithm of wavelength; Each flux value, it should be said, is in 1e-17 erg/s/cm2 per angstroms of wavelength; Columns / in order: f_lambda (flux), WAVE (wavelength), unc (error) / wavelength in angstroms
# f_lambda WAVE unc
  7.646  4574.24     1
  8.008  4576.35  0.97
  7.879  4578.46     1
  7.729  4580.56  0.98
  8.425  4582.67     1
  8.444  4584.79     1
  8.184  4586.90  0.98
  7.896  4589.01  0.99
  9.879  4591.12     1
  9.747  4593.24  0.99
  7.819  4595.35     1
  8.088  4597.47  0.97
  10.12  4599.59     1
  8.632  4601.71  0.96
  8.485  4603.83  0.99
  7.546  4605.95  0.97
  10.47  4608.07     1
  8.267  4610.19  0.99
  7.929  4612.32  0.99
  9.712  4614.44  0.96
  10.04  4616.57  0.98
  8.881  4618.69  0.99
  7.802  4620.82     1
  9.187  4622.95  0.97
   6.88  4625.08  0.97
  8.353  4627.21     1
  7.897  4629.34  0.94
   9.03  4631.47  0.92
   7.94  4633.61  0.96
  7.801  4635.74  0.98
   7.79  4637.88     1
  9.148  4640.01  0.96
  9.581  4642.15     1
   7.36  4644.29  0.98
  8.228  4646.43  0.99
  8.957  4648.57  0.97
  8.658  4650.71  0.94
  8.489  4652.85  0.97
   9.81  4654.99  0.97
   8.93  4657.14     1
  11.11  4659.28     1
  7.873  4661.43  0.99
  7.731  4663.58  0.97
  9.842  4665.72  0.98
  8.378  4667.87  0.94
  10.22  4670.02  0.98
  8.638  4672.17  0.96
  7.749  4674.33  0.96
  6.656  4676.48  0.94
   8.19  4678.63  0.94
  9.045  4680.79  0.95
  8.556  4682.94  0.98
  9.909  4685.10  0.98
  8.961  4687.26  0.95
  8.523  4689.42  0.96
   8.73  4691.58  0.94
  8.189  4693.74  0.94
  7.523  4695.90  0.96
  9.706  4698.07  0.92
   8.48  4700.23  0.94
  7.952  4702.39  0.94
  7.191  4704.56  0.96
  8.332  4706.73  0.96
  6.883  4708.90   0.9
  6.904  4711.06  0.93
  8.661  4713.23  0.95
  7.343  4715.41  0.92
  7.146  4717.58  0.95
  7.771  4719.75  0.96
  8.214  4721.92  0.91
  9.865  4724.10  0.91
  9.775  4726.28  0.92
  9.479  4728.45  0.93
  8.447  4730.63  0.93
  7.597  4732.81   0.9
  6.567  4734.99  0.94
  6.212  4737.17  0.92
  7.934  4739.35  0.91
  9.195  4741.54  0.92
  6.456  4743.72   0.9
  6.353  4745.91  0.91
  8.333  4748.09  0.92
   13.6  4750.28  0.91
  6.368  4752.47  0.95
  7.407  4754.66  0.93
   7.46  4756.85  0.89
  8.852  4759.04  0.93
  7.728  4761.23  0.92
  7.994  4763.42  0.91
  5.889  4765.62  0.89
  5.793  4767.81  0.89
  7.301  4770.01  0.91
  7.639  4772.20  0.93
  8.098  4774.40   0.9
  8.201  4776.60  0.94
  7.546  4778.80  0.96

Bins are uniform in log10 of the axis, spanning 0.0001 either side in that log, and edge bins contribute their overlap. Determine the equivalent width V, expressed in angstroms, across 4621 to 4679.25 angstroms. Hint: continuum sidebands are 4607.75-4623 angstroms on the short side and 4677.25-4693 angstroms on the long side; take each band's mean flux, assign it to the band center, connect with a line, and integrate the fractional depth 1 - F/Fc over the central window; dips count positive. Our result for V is 2.3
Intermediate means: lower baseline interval 8.96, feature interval 8.53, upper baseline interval 8.79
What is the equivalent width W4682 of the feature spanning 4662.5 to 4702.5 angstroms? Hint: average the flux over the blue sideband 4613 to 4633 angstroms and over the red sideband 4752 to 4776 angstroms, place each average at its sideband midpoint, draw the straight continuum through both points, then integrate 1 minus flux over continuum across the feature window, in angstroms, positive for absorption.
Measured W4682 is -2.5 angstroms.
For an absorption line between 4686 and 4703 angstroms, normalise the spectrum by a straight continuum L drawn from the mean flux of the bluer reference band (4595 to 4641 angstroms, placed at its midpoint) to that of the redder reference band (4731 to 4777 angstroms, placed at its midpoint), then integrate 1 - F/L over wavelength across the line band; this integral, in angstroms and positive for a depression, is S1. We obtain -1.0 angstroms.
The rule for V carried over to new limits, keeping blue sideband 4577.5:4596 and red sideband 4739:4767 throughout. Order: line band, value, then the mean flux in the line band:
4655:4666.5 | -1.27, 9.14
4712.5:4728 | -0.75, 8.43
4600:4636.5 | -0.81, 8.55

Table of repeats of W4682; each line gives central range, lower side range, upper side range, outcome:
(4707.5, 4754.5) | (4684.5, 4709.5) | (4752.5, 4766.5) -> -1.0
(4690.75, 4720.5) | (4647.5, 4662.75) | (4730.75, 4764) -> 1.9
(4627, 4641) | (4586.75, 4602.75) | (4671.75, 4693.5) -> 0.7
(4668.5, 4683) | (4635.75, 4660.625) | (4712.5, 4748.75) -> 0.2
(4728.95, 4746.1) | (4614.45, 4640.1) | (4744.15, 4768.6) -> 0.9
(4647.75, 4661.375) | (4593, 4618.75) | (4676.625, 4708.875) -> -1.0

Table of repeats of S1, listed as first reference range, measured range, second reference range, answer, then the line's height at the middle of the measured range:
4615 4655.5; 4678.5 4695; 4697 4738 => -1.1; 8.22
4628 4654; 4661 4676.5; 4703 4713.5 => -0.9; 8.05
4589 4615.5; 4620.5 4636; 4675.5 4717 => 0.9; 8.67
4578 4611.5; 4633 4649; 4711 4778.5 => 0.1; 8.39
